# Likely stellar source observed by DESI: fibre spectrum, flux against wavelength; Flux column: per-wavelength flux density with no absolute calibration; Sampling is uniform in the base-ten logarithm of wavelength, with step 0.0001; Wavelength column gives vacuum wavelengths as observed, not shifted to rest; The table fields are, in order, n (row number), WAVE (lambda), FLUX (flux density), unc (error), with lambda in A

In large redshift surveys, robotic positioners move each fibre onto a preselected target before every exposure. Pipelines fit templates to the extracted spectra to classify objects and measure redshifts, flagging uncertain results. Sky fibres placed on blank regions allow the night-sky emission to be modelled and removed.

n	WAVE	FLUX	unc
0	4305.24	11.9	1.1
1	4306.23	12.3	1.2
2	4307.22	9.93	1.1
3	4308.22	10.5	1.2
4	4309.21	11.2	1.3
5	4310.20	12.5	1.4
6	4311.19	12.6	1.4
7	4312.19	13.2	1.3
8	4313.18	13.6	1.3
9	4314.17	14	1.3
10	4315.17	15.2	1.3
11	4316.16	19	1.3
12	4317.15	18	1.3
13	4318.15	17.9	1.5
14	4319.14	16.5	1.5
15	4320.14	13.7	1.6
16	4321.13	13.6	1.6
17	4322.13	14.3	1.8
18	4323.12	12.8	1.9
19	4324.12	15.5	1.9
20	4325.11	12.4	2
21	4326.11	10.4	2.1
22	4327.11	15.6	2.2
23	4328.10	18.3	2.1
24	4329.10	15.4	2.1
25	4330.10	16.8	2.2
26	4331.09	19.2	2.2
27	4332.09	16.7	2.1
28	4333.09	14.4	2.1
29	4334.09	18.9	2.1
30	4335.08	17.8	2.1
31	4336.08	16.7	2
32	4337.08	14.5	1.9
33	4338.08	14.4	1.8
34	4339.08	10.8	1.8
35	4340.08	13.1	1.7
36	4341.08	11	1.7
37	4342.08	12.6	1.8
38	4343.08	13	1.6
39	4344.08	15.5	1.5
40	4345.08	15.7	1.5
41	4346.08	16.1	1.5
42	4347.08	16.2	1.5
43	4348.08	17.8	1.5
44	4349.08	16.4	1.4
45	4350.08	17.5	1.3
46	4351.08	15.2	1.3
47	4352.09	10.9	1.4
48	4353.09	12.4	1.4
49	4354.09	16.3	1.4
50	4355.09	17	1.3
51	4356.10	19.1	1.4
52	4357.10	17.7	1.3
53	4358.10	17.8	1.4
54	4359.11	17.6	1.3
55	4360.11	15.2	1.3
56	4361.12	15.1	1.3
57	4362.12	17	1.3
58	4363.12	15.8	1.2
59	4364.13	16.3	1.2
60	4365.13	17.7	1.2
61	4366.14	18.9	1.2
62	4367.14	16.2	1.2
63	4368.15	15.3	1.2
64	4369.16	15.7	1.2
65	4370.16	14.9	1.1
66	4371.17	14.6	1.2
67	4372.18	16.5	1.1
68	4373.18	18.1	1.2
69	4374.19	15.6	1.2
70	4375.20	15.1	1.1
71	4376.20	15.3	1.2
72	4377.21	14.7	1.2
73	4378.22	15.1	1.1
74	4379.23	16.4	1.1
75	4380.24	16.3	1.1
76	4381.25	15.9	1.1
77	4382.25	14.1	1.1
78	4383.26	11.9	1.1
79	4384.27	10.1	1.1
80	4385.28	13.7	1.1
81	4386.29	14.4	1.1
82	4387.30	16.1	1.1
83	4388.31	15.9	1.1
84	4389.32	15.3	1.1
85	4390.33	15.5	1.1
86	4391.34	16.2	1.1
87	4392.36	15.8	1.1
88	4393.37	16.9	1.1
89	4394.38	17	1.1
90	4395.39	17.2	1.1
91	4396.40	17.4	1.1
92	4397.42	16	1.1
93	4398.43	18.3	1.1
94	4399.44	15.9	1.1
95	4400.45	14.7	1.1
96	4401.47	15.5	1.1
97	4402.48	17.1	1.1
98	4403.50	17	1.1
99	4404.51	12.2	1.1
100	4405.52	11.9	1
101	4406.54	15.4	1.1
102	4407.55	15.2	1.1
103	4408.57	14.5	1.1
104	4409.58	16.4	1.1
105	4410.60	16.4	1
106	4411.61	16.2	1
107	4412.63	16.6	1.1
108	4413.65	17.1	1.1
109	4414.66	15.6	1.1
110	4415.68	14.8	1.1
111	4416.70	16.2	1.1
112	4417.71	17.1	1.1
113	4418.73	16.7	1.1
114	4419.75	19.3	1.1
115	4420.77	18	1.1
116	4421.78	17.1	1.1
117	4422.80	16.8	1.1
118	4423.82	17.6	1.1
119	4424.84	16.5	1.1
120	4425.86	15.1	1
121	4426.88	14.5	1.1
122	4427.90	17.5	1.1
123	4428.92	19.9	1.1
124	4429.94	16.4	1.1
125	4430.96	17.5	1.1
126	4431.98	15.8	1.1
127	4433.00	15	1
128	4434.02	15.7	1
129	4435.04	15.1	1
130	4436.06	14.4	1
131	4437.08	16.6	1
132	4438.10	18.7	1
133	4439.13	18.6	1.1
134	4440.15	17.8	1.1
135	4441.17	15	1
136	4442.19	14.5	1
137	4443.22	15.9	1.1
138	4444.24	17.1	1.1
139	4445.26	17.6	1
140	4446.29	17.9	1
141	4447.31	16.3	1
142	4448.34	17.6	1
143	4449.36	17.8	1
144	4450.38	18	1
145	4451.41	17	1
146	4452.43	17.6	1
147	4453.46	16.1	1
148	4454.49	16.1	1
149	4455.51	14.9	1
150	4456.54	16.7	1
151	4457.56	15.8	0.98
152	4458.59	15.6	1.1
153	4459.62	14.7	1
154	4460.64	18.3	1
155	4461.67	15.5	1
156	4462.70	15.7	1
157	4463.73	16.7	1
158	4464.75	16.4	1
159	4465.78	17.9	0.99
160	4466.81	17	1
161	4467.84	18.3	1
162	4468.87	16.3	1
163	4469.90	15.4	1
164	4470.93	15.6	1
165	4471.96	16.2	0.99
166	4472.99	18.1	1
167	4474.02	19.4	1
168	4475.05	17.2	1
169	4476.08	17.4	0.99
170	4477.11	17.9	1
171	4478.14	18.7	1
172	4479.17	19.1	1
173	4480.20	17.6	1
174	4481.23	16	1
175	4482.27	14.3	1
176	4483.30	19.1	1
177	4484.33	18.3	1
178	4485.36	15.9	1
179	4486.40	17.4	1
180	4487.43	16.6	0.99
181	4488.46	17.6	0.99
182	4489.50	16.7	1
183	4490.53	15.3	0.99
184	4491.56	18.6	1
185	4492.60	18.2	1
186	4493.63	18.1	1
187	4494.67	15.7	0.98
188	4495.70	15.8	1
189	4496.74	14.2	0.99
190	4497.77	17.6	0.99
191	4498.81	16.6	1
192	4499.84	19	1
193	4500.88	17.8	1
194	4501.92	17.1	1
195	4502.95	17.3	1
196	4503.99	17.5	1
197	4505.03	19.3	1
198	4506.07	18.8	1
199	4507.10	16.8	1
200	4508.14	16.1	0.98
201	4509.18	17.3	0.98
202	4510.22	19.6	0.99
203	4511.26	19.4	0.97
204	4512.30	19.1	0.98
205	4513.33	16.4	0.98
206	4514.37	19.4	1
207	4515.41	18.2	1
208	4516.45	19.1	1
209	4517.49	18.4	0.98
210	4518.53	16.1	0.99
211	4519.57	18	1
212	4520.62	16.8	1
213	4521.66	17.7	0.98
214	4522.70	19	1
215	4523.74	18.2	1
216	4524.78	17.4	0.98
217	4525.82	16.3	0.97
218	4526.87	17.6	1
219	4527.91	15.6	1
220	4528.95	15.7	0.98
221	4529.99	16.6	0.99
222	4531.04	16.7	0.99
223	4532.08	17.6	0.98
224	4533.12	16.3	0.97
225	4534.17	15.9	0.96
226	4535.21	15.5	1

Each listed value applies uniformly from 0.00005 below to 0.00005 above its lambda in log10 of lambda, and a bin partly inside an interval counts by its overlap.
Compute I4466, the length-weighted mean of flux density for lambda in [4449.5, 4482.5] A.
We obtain 16.8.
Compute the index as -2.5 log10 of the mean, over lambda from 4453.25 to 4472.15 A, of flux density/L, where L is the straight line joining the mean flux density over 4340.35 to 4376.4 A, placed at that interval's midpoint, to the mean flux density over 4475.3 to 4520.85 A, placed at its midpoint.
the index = 0.05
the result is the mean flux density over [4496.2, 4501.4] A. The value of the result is 17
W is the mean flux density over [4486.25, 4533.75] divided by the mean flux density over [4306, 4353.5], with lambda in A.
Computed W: 1.2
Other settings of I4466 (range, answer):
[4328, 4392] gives 15.6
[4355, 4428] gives 16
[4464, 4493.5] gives 17.2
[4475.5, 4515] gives 17.5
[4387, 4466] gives 16.4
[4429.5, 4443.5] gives 16.2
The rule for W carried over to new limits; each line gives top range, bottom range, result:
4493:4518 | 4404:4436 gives 1.10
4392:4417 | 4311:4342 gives 1.06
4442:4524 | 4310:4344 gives 1.16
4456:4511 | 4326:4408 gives 1.10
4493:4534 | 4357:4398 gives 1.10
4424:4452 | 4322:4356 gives 1.10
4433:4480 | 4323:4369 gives 1.08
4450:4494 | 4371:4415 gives 1.09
